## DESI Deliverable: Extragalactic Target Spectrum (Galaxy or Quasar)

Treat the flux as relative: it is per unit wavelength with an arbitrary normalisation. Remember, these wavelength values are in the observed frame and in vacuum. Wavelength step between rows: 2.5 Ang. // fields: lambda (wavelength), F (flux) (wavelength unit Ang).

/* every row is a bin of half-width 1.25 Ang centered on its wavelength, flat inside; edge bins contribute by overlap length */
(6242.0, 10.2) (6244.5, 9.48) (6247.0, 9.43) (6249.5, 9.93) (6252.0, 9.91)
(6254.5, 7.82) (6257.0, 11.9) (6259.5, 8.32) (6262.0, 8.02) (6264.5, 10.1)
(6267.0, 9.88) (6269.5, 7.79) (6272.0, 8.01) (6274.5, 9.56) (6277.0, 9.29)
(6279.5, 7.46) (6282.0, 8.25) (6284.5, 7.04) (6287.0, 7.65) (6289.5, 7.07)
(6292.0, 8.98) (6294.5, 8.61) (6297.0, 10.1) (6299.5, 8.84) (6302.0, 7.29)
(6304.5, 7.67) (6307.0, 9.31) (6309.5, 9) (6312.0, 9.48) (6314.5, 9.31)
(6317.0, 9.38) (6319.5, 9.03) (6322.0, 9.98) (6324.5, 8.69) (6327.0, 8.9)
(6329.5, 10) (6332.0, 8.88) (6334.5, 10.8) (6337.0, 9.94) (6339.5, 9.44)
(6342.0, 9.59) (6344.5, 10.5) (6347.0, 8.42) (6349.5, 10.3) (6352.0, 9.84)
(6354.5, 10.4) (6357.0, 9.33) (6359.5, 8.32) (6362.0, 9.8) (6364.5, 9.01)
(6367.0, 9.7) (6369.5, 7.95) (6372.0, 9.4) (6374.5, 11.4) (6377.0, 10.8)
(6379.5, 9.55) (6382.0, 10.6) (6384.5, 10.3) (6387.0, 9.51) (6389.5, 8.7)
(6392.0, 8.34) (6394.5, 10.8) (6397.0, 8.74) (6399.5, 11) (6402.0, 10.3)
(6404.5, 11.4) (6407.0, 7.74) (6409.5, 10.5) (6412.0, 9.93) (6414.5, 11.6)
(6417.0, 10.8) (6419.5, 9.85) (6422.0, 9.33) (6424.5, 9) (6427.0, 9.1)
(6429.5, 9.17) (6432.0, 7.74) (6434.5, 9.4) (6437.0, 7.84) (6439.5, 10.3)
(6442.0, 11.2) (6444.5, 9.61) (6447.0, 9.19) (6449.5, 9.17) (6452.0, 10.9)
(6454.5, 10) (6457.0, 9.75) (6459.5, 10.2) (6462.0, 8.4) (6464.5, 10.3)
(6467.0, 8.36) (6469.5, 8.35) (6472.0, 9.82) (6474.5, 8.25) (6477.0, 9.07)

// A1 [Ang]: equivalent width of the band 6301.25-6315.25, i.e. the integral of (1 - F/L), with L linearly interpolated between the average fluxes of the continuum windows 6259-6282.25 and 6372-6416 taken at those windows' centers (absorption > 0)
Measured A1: 0.6 Ang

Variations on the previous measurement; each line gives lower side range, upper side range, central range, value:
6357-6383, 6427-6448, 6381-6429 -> -2.0 Ang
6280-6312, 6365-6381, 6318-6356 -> -2.2 Ang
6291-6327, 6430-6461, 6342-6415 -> -3.9 Ang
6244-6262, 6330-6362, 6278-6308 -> 4.2 Ang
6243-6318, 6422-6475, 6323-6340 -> -1.0 Ang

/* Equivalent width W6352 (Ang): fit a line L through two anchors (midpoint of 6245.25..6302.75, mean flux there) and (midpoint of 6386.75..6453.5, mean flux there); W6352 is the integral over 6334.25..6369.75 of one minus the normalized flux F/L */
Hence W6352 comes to -1.2 Ang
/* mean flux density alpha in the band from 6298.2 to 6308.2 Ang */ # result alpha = 8.28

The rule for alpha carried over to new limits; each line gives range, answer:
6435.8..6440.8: 9.1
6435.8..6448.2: 9.64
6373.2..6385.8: 10.5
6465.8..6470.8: 8.37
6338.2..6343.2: 9.52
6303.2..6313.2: 8.85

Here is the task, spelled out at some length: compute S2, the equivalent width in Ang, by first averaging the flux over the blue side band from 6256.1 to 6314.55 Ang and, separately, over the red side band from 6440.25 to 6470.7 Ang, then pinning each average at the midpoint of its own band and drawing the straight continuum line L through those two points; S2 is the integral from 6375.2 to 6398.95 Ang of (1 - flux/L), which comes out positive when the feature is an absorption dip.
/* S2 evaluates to -1.38 Ang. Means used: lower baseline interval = 8.67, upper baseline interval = 9.63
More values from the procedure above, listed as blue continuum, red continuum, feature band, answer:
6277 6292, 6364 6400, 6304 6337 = -3.3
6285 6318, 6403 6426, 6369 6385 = -0.9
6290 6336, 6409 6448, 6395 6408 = -0.6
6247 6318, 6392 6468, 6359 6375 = 0.0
